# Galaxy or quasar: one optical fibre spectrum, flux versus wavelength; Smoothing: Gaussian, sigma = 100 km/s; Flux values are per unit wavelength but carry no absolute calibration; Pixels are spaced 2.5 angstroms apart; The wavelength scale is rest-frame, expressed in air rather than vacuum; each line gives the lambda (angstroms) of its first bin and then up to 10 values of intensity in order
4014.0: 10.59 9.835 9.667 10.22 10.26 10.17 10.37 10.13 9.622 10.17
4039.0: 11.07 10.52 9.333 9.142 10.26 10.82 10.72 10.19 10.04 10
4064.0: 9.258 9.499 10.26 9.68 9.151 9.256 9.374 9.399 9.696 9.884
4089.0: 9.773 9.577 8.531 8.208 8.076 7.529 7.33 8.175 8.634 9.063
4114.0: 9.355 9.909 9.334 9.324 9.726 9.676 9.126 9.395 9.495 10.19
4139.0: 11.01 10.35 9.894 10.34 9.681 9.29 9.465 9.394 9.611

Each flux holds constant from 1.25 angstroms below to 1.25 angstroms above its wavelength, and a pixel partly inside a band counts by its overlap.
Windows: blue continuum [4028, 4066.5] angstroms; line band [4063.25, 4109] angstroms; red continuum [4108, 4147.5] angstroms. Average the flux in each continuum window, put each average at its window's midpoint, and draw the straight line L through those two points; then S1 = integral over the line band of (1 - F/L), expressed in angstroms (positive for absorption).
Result 4.0 angstroms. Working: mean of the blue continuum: 10.1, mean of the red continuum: 9.68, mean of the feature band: 9.02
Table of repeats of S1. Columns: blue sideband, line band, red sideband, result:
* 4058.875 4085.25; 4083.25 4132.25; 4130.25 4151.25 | 3.99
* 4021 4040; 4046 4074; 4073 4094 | -0.47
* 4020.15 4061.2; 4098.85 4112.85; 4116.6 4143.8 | 2.46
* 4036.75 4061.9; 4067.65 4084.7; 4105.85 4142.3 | 0.73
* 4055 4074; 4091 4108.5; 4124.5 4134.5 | 2.64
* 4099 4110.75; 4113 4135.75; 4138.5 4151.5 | -1.24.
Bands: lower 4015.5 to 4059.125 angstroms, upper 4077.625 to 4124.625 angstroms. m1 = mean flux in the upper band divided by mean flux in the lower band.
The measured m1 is 0.89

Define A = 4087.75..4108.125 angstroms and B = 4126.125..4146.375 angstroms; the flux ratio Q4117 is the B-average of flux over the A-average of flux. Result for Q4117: 1.2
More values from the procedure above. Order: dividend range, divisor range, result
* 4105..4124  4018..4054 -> 0.90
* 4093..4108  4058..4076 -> 0.82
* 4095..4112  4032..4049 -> 0.81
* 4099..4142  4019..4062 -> 0.91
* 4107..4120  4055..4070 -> 0.93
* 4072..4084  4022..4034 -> 0.92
